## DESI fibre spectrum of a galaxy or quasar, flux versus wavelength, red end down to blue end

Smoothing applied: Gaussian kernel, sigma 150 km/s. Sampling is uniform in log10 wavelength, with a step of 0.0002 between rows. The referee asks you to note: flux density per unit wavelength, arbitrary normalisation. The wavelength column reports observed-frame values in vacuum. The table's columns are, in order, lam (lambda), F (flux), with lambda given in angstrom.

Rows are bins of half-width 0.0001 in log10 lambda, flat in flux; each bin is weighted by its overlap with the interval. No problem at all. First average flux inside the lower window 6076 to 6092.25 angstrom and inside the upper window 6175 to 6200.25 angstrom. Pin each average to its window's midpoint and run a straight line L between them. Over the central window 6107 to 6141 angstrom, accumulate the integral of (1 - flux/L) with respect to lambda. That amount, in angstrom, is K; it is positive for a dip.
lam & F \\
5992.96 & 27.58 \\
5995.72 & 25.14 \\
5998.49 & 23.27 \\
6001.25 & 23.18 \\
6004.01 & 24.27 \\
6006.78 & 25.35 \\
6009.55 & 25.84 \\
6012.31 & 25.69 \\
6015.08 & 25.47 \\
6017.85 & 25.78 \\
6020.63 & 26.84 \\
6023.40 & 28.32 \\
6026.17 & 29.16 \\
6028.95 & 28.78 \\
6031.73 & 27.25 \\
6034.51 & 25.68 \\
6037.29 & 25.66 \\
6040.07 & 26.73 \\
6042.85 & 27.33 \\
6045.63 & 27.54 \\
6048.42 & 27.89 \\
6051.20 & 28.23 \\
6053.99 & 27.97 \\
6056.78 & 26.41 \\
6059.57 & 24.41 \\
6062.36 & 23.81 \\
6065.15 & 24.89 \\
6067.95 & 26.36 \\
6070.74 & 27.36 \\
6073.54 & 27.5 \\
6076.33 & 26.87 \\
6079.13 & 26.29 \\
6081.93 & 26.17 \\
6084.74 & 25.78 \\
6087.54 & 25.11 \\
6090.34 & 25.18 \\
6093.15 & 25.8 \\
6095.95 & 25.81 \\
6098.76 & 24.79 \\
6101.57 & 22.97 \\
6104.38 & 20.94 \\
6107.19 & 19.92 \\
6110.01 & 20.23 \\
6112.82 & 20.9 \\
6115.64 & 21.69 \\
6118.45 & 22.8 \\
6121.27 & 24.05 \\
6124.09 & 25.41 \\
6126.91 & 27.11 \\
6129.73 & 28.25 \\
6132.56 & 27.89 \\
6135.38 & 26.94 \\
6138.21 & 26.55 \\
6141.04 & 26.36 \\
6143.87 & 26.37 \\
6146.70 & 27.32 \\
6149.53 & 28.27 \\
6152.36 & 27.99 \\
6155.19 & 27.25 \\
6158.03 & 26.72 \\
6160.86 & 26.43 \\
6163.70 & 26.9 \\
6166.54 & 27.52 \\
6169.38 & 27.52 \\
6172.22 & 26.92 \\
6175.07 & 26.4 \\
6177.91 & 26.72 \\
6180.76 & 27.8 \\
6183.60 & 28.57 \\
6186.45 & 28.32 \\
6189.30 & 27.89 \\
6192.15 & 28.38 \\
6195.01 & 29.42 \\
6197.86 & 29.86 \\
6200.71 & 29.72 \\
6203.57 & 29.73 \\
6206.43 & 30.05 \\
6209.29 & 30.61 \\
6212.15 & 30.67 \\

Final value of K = 2.85 angstrom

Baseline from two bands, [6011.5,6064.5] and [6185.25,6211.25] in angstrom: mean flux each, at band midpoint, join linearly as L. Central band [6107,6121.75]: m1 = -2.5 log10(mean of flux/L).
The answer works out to 0.28 mag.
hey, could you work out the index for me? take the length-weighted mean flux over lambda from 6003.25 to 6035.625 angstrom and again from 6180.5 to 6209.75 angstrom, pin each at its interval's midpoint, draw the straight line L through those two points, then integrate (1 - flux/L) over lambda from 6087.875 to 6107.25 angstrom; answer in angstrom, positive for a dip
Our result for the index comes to 2.6 angstrom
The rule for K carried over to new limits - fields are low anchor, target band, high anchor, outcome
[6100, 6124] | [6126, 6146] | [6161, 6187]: -2.6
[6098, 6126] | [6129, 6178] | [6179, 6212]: -2.7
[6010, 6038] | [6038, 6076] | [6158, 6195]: 0.5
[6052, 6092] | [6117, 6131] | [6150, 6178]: 0.6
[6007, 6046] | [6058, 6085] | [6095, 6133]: -0.8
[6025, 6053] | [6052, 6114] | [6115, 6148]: 4.4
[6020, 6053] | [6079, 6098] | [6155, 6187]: 1.2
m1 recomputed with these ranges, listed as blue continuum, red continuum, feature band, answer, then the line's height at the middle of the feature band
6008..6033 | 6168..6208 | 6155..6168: 0.05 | 28.2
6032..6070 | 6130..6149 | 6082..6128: 0.13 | 26.8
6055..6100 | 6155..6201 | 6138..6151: 0.00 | 27.1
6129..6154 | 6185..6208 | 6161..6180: 0.05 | 28.3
